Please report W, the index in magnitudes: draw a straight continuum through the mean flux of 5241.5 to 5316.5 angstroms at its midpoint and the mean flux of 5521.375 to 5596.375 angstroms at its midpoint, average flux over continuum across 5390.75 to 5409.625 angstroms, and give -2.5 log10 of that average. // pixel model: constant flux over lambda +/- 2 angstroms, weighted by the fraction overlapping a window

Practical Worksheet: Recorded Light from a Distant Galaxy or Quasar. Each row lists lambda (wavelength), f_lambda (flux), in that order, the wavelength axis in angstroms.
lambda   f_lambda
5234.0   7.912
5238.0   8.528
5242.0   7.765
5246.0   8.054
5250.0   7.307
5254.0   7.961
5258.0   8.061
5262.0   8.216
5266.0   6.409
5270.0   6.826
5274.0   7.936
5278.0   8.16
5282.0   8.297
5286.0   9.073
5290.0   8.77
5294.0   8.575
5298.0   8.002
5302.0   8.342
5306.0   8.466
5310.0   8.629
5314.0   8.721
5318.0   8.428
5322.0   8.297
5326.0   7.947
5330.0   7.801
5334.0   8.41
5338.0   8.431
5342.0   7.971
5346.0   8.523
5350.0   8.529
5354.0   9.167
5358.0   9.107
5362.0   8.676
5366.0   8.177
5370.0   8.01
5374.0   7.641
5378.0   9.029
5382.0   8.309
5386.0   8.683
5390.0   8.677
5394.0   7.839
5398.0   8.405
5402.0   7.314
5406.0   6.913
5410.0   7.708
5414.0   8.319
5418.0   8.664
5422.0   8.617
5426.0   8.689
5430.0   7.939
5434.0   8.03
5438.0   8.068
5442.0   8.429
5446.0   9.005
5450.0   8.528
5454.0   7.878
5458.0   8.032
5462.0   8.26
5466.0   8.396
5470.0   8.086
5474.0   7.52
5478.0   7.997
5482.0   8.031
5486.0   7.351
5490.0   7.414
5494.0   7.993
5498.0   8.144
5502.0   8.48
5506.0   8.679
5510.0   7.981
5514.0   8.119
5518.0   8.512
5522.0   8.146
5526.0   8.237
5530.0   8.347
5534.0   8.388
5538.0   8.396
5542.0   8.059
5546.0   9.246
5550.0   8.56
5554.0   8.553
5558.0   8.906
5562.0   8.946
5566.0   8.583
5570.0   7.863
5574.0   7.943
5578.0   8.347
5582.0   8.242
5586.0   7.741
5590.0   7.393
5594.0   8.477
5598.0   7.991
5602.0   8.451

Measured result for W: 0.07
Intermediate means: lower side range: 8.09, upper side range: 8.34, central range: 7.7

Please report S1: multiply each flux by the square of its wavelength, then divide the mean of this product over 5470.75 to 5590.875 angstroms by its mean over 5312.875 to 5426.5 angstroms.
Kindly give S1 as 1.05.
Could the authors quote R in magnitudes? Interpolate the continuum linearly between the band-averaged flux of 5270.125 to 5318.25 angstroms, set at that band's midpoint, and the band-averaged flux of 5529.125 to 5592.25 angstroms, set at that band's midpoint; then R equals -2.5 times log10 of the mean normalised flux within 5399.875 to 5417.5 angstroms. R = 0.096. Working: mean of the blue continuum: 8.39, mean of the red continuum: 8.35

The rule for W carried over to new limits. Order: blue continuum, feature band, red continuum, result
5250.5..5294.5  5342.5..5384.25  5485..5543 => -0.059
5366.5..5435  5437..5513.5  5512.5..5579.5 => 0.023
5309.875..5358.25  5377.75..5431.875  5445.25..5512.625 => 0.009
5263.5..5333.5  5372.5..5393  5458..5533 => -0.042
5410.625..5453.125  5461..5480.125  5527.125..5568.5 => 0.054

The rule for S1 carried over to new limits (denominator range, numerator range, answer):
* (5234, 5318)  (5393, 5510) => 1.07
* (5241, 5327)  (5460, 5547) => 1.09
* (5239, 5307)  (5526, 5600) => 1.16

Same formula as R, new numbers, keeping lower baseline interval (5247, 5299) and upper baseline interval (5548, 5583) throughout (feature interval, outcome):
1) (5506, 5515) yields 0.023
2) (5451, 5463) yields 0.025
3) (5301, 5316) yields -0.069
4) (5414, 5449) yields -0.026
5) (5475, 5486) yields 0.062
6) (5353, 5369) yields -0.077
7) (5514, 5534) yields 0.010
